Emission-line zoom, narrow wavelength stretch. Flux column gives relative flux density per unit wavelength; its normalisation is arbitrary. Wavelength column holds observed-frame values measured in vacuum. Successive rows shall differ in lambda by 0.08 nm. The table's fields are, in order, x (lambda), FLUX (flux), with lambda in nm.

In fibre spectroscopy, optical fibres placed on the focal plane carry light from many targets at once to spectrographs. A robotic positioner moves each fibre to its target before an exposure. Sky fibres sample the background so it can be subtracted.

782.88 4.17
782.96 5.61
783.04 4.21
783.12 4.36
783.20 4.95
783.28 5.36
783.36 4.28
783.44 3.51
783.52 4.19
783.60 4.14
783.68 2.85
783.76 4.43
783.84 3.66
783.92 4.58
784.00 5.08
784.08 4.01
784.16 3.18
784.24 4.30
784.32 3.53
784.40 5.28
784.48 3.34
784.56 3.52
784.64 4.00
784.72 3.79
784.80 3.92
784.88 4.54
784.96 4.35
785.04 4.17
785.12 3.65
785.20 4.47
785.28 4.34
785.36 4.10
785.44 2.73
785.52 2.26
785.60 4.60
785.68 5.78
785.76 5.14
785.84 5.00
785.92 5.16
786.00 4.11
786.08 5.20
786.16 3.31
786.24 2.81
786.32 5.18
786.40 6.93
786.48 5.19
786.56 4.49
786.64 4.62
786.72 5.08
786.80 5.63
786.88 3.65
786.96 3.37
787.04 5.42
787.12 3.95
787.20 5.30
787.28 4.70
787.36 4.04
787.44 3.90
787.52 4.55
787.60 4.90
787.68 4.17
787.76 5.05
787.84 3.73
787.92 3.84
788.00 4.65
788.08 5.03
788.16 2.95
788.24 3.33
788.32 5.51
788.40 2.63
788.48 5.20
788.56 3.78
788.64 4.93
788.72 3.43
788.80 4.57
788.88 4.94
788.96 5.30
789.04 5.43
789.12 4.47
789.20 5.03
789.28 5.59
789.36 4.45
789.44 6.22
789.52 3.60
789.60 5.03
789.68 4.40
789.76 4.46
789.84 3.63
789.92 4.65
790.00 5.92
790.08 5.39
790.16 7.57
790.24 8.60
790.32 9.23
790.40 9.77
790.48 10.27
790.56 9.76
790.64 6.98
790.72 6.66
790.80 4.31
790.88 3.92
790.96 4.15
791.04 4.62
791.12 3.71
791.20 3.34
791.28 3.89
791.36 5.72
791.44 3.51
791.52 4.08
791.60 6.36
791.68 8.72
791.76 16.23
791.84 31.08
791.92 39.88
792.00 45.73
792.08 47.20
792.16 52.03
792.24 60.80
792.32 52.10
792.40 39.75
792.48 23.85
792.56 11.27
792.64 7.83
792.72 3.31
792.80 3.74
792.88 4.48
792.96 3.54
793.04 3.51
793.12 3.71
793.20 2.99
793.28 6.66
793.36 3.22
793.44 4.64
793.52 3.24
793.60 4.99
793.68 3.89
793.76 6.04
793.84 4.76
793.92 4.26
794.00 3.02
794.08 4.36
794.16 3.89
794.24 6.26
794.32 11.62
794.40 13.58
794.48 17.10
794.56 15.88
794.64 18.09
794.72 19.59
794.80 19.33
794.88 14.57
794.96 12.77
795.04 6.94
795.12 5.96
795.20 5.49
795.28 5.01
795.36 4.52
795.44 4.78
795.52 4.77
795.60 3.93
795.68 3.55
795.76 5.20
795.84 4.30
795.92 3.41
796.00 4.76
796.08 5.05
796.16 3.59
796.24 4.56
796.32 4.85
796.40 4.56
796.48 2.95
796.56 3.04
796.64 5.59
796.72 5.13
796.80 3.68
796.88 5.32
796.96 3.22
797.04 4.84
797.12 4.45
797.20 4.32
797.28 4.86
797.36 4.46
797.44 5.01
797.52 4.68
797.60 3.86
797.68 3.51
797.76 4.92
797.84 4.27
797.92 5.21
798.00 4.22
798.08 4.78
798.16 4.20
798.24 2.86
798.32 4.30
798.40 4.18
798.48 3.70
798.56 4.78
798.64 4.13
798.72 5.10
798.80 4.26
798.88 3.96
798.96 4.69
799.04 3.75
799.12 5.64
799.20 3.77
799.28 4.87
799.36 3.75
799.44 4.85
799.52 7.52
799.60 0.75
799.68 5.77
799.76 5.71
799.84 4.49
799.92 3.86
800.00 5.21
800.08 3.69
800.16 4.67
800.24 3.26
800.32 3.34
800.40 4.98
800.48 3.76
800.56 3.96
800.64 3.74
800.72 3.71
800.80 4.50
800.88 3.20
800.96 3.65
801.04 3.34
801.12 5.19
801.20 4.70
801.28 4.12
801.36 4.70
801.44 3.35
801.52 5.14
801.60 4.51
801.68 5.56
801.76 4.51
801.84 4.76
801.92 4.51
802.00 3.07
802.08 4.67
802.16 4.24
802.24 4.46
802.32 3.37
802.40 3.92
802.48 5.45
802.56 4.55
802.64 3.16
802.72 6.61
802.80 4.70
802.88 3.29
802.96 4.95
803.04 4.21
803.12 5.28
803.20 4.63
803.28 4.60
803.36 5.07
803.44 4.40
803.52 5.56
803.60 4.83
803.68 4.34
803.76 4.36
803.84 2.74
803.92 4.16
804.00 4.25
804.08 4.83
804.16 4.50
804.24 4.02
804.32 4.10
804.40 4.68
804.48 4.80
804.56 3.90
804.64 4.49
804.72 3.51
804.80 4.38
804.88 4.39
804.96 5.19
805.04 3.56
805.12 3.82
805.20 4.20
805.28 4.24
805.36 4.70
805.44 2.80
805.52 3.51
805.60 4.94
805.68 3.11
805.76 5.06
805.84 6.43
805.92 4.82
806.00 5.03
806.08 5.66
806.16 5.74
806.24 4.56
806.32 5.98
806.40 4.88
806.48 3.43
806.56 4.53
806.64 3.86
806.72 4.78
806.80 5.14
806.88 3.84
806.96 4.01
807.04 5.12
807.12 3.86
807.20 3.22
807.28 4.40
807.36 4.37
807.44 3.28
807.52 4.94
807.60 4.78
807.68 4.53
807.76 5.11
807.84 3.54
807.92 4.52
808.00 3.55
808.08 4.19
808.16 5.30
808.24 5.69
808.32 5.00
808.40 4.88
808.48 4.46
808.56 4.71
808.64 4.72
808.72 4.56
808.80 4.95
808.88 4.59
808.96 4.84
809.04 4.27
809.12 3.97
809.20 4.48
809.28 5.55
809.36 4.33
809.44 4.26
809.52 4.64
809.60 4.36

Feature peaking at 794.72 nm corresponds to [N II]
